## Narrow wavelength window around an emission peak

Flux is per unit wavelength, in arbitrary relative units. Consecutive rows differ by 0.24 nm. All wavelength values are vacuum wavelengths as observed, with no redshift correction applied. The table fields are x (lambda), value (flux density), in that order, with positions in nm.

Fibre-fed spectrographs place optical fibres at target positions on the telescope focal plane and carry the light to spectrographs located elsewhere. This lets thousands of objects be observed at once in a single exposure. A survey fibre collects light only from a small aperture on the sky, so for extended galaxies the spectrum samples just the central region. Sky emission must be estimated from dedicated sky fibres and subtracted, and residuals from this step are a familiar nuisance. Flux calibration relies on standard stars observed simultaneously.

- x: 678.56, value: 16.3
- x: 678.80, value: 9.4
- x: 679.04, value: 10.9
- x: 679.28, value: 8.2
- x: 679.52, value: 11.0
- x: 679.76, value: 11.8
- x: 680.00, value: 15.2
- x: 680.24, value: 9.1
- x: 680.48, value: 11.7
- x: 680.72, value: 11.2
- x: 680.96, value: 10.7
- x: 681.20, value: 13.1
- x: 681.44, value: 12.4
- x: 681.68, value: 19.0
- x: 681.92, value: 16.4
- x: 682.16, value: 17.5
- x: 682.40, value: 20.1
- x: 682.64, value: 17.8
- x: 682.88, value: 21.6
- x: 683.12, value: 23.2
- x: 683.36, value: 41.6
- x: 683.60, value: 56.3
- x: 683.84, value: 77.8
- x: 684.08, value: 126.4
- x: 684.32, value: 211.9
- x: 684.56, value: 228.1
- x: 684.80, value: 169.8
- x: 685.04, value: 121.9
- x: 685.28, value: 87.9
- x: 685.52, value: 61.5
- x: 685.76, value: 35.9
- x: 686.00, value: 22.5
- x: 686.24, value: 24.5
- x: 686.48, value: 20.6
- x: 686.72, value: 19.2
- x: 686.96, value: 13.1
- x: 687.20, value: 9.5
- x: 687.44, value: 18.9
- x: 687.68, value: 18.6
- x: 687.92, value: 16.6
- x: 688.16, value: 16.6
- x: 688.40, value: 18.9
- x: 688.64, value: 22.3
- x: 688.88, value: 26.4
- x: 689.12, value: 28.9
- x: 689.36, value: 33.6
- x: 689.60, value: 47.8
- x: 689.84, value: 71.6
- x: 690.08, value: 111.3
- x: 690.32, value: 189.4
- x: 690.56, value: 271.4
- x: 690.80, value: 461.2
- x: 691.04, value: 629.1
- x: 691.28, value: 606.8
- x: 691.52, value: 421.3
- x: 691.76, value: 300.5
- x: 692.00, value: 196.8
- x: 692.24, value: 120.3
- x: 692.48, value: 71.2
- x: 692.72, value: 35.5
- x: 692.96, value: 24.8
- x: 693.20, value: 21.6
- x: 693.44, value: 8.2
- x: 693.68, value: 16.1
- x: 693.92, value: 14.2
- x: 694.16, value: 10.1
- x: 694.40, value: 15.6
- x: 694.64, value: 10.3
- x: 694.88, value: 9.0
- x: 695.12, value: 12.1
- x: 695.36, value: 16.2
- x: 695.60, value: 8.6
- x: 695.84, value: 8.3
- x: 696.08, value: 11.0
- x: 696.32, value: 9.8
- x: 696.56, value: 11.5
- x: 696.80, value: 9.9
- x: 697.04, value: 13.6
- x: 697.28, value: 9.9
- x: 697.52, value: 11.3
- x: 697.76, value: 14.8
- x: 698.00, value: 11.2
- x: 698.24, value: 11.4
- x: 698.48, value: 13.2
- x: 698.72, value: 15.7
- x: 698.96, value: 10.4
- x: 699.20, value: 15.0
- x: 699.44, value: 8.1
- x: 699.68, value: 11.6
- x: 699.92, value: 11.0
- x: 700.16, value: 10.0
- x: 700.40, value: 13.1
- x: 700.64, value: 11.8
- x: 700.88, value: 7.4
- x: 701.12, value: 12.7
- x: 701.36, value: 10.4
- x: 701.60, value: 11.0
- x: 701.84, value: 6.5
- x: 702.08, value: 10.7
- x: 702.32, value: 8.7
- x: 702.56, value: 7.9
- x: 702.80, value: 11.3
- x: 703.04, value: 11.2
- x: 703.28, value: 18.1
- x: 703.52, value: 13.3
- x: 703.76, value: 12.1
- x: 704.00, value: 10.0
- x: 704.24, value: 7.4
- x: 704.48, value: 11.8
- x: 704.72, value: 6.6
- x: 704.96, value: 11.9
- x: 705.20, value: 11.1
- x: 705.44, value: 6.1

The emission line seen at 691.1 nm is [O III]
